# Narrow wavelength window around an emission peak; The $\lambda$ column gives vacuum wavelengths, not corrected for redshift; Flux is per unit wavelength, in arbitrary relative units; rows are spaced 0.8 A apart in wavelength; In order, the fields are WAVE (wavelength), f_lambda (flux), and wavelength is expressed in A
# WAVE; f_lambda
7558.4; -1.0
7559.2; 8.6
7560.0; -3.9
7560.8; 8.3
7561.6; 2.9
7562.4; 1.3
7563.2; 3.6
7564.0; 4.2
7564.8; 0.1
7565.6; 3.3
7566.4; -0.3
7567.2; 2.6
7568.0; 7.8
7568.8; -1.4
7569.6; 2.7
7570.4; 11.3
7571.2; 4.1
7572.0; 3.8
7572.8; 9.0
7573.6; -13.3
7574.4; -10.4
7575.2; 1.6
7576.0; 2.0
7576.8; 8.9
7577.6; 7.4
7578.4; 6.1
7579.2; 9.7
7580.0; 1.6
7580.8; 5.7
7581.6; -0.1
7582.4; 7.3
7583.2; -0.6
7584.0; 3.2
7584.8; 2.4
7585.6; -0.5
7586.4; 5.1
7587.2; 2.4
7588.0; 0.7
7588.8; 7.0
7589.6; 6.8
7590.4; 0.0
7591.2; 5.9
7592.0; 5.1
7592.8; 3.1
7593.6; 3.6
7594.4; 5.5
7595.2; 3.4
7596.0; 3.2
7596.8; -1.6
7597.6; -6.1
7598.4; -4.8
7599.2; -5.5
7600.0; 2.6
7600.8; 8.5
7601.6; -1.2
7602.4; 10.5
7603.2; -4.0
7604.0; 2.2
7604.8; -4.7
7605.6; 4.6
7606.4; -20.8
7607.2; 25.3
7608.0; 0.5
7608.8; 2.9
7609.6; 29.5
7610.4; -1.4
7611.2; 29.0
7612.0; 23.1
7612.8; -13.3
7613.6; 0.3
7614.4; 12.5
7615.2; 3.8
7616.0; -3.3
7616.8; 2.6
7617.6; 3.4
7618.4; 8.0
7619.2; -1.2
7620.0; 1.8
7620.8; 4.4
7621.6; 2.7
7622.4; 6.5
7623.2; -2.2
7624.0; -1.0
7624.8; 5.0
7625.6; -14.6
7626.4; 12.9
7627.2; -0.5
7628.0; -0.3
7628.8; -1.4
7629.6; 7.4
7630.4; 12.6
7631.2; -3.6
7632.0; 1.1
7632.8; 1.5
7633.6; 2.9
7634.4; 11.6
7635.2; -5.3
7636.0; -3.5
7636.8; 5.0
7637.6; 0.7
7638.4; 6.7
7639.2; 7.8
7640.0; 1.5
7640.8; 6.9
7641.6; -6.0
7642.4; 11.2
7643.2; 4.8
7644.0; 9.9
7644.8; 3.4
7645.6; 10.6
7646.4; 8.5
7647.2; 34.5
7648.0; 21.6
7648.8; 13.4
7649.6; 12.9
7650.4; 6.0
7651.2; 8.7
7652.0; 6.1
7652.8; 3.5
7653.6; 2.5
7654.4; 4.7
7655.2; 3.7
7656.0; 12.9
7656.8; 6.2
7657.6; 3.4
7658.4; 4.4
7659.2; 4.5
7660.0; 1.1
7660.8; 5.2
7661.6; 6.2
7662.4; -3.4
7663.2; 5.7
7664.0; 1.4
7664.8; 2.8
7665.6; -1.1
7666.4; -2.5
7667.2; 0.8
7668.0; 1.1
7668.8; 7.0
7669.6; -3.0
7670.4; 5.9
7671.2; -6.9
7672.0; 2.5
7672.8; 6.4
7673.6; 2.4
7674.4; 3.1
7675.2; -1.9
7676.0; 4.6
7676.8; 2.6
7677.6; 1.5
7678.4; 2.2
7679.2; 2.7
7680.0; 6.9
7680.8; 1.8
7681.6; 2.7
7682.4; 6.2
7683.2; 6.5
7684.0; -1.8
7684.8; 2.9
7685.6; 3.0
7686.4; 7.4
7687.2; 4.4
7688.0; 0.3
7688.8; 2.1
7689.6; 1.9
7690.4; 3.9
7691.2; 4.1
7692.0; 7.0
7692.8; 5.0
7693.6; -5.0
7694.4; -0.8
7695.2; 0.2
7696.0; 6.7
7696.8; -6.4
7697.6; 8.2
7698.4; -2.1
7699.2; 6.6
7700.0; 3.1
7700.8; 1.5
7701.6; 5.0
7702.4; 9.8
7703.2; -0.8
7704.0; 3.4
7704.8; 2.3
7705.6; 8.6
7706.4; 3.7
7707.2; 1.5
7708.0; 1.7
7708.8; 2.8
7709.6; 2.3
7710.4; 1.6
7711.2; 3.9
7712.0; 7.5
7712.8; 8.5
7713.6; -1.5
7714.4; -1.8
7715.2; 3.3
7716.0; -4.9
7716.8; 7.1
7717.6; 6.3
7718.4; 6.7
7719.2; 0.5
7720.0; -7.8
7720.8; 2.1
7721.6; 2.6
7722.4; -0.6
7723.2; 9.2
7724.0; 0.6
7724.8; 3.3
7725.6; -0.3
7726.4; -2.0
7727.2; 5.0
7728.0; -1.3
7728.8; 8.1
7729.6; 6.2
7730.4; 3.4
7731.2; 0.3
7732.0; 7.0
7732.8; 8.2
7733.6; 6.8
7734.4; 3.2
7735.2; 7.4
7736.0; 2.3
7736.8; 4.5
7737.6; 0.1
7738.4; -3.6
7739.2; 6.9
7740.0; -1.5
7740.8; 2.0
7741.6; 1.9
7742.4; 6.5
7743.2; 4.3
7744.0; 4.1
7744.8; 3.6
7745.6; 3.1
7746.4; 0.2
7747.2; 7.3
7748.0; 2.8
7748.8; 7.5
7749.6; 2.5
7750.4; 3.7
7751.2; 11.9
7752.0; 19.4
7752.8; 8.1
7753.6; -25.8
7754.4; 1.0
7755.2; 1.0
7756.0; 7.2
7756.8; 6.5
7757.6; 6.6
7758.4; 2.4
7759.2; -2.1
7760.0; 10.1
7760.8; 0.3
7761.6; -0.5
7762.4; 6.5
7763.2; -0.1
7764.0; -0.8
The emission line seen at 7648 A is H-gamma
